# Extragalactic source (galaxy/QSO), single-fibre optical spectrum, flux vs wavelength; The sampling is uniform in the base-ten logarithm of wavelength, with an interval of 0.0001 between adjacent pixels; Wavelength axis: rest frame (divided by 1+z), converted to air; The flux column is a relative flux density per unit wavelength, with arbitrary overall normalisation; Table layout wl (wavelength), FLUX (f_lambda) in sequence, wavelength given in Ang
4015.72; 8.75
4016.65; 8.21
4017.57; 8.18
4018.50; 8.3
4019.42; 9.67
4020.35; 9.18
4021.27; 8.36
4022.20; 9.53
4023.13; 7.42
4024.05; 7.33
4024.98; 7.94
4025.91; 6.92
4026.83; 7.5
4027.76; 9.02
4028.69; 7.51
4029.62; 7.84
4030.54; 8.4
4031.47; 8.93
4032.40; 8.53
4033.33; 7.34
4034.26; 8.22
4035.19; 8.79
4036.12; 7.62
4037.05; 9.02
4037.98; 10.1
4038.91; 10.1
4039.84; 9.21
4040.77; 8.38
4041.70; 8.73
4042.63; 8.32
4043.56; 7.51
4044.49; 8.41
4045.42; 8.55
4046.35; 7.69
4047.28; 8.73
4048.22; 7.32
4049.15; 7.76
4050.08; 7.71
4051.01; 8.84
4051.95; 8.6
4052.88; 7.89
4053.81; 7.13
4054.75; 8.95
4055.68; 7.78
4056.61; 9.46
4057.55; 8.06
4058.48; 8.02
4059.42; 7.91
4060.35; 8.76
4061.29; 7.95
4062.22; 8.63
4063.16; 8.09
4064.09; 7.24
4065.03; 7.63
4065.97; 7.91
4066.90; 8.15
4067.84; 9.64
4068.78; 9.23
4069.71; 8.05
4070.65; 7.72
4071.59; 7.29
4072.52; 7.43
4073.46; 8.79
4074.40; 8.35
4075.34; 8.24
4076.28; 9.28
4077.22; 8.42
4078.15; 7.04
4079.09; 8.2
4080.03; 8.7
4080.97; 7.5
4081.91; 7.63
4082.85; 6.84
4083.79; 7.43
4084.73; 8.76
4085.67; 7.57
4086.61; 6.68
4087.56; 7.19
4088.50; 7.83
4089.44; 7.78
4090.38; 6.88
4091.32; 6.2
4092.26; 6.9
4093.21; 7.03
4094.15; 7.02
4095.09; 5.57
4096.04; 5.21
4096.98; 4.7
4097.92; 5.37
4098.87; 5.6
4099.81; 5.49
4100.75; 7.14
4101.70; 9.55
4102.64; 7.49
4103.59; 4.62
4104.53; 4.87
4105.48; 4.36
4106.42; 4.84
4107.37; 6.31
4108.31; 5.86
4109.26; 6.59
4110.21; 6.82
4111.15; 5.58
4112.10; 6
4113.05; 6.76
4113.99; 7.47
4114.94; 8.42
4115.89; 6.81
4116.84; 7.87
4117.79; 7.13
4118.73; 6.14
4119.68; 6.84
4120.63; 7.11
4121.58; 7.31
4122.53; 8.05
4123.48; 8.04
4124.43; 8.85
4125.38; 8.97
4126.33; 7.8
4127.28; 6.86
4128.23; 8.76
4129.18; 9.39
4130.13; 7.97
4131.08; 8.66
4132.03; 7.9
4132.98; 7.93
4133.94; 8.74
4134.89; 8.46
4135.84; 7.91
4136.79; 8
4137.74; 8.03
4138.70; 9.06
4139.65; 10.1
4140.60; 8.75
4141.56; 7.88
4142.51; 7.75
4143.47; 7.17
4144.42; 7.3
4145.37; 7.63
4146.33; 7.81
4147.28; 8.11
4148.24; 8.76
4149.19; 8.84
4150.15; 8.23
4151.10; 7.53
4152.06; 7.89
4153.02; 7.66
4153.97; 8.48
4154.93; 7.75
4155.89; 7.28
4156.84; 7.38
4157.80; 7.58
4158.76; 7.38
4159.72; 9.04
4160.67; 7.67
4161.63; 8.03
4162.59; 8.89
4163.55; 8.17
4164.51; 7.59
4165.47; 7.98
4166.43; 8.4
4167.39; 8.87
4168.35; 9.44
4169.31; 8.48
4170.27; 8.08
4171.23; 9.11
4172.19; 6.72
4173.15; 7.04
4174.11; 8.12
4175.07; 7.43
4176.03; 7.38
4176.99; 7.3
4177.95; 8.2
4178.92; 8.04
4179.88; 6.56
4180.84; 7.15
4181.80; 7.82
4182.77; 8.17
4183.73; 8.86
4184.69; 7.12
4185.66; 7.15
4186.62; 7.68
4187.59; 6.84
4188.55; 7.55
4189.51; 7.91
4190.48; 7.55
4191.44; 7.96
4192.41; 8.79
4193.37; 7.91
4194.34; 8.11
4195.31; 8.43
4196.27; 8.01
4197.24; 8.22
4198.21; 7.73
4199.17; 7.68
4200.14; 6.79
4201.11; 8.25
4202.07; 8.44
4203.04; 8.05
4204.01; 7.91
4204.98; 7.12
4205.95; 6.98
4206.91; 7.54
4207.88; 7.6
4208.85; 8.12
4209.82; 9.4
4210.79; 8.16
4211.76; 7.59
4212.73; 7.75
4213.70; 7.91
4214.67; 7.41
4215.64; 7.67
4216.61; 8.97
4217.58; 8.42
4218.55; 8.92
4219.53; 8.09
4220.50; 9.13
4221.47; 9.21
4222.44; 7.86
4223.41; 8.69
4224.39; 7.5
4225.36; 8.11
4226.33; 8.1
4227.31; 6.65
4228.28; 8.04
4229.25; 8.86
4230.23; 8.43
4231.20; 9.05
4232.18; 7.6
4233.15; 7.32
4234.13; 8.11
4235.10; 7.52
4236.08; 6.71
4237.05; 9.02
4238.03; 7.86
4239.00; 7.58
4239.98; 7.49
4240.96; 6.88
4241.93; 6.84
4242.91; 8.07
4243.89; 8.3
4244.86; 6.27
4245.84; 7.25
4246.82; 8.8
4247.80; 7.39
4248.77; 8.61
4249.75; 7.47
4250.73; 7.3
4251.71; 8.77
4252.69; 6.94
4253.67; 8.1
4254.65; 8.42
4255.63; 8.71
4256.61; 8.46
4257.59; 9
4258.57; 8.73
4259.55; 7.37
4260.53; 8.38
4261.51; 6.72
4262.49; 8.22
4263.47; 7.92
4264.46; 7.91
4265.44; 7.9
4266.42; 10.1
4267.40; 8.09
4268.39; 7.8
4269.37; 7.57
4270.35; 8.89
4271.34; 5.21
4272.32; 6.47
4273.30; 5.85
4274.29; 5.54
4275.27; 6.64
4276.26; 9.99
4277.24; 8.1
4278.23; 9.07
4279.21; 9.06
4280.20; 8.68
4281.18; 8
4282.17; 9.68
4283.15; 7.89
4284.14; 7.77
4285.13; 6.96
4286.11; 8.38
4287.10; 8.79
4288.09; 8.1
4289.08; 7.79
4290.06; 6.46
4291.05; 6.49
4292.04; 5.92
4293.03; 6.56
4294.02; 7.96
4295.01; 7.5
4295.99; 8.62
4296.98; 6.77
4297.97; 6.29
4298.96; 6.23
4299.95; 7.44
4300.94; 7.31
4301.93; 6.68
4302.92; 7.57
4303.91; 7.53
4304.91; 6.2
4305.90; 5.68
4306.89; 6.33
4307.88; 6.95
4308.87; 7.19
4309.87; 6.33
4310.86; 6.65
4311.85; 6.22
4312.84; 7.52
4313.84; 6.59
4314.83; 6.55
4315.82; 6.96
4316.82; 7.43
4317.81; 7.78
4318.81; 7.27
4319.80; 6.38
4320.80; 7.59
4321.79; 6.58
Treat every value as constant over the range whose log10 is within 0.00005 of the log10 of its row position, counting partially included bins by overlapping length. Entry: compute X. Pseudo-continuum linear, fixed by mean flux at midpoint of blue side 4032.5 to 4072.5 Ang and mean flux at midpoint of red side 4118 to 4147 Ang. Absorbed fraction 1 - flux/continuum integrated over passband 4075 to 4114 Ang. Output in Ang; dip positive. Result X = 6.60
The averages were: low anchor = 8.29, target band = 6.78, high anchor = 8.03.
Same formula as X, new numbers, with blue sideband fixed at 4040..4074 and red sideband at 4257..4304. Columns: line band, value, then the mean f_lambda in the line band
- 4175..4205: 0.4 Ang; 7.77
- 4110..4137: 1.2 Ang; 7.68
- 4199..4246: -0.6 Ang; 7.91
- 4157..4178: -0.3 Ang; 8.03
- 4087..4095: 1.1 Ang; 7.02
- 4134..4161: -0.3 Ang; 8.07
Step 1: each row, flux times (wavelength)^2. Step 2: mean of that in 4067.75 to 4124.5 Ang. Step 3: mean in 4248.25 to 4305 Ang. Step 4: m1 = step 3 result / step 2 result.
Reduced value 1.2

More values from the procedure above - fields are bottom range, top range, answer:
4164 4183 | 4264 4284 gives 1.05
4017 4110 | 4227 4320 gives 1.08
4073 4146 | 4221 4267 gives 1.16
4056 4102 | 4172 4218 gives 1.09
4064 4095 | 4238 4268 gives 1.11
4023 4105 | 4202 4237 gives 1.11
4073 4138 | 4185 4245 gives 1.15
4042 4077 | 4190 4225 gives 1.06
